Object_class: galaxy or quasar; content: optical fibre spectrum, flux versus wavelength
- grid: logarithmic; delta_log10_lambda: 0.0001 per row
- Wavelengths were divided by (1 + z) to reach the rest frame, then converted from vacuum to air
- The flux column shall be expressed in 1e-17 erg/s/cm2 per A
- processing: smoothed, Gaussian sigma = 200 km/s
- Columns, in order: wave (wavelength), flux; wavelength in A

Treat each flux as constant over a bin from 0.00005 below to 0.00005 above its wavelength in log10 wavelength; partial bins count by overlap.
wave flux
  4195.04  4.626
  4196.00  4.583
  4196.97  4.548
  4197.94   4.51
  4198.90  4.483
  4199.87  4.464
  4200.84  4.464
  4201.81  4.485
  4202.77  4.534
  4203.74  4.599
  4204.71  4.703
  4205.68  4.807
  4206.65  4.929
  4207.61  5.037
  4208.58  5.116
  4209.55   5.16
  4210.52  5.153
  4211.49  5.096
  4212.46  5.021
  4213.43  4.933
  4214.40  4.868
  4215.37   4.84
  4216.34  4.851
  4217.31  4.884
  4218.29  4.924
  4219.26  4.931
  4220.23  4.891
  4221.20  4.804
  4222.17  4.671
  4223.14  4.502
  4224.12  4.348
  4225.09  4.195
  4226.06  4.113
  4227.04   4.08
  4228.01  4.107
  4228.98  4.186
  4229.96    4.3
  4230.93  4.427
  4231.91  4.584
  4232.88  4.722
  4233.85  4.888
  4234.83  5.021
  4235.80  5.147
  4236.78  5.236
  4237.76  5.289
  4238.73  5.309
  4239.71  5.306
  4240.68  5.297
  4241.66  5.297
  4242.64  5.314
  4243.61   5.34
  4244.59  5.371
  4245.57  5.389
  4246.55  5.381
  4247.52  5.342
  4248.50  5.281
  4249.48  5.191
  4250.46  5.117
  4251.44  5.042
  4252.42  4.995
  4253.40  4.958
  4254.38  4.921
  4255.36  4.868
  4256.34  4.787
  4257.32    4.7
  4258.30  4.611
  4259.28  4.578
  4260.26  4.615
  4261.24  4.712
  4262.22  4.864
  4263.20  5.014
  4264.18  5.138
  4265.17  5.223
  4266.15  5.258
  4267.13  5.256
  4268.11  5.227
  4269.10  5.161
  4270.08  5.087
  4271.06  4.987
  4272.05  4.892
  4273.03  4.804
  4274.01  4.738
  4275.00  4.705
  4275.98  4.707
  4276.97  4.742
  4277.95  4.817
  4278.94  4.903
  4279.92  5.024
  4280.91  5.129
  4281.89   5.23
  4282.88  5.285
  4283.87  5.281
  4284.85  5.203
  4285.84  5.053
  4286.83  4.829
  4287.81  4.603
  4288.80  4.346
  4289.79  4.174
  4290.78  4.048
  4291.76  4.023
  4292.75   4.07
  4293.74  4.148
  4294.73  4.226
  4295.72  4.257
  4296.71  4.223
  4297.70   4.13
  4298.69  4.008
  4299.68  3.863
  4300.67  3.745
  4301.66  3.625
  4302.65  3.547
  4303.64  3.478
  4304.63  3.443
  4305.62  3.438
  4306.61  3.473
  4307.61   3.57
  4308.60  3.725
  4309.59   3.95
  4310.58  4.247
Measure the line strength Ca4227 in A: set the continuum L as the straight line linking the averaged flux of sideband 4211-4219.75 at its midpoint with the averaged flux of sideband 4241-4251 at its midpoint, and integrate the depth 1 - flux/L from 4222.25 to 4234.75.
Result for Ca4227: 1.7 A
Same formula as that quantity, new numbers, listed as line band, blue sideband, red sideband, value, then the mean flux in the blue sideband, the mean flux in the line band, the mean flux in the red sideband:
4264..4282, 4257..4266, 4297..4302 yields -1.7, 4.85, 4.99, 3.9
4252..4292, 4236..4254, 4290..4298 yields -2.1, 5.24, 4.87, 4.14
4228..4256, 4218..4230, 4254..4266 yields -2.3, 4.46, 5.04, 4.85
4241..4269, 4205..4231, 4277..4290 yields -1.4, 4.71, 5.07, 4.92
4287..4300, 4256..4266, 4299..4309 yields -0.9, 4.84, 4.18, 3.6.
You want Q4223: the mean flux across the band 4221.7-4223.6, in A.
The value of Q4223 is 4.59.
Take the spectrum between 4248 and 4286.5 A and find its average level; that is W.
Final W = 4.98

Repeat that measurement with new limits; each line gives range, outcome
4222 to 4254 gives 4.9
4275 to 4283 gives 4.95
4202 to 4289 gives 4.91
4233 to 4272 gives 5.08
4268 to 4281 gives 4.91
